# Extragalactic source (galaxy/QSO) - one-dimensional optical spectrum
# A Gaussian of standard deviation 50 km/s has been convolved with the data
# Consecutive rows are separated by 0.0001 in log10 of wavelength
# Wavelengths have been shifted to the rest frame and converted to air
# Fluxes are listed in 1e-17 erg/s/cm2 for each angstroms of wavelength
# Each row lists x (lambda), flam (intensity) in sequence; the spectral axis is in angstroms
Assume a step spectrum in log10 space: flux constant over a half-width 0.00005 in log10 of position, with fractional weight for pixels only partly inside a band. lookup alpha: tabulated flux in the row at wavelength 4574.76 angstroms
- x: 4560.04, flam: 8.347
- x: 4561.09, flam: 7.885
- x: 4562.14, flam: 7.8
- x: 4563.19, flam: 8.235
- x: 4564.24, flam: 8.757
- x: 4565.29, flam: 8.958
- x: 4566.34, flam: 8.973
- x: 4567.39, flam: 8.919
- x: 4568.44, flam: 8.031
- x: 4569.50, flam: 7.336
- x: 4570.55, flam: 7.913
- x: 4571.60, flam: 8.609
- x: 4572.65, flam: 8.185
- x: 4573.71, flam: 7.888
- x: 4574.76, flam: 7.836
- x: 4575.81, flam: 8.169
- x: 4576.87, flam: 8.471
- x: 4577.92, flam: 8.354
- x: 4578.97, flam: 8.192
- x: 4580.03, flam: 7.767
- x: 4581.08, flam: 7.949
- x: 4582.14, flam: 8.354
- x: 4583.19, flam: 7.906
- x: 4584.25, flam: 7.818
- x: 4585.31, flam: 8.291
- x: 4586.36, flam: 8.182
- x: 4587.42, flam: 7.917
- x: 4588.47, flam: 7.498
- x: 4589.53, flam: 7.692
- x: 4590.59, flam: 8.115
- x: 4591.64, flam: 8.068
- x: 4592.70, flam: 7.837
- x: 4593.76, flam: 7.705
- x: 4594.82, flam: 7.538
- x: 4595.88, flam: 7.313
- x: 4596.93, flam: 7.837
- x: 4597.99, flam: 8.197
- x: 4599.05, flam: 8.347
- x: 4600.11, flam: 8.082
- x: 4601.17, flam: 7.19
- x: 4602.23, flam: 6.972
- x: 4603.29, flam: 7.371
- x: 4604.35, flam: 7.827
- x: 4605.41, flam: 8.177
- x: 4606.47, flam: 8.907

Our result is 7.836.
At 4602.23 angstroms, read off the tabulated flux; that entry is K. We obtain 6.972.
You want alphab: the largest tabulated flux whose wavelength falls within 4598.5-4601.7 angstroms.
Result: 8.347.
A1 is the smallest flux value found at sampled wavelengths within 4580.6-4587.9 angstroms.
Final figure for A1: 7.818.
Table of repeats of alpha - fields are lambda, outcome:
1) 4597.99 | 8.197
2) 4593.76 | 7.705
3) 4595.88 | 7.313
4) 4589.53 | 7.692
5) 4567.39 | 8.919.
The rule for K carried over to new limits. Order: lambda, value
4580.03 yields 7.767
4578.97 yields 8.192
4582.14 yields 8.354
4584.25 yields 7.818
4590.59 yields 8.115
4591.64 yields 8.068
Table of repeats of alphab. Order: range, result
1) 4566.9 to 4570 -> 8.919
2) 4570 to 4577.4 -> 8.609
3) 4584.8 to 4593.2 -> 8.291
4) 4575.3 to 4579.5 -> 8.471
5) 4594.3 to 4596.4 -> 7.538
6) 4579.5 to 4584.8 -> 8.354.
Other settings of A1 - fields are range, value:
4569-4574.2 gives 7.336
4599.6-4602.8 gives 6.972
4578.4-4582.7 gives 7.767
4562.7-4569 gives 8.031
